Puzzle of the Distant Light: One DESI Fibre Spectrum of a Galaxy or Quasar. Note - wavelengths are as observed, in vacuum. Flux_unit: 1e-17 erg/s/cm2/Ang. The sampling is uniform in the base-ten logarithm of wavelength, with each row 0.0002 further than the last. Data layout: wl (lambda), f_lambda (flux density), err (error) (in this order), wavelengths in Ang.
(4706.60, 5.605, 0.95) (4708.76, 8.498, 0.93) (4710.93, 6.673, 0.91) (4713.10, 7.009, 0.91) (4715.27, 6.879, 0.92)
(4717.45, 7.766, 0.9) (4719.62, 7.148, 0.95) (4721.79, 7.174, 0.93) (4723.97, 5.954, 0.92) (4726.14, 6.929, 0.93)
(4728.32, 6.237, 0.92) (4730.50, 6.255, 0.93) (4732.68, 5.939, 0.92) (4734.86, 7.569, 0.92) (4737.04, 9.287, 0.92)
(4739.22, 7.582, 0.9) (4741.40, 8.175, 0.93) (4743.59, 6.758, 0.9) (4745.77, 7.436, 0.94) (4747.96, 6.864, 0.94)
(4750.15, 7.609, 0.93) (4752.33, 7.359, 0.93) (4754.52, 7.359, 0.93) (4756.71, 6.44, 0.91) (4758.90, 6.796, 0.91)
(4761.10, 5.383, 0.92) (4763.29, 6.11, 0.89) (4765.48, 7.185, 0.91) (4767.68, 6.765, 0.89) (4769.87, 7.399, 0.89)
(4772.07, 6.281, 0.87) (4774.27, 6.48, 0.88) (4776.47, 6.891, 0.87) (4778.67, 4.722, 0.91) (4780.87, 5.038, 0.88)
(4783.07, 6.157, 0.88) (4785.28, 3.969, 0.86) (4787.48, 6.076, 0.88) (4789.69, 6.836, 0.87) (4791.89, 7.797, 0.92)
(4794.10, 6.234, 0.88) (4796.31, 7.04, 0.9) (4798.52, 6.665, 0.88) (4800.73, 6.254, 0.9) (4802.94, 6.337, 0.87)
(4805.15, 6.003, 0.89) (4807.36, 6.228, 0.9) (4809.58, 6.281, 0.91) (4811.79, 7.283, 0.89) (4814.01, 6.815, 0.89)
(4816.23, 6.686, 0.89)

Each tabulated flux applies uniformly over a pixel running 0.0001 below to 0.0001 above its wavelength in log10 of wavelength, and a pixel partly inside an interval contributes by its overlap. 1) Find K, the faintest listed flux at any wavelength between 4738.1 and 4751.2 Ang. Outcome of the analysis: 6.758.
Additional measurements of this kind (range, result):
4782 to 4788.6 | 3.969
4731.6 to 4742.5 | 5.939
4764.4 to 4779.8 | 4.722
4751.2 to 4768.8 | 5.383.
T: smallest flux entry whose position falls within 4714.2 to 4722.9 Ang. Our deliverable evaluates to 6.879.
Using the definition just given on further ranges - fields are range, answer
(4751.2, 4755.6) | 7.359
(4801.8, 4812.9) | 6.003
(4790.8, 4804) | 6.234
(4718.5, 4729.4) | 5.954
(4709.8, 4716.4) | 6.673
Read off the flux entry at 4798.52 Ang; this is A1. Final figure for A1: 6.665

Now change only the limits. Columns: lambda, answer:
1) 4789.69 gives 6.836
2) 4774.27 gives 6.48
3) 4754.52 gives 7.359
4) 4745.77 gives 7.436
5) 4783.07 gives 6.157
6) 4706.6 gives 5.605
